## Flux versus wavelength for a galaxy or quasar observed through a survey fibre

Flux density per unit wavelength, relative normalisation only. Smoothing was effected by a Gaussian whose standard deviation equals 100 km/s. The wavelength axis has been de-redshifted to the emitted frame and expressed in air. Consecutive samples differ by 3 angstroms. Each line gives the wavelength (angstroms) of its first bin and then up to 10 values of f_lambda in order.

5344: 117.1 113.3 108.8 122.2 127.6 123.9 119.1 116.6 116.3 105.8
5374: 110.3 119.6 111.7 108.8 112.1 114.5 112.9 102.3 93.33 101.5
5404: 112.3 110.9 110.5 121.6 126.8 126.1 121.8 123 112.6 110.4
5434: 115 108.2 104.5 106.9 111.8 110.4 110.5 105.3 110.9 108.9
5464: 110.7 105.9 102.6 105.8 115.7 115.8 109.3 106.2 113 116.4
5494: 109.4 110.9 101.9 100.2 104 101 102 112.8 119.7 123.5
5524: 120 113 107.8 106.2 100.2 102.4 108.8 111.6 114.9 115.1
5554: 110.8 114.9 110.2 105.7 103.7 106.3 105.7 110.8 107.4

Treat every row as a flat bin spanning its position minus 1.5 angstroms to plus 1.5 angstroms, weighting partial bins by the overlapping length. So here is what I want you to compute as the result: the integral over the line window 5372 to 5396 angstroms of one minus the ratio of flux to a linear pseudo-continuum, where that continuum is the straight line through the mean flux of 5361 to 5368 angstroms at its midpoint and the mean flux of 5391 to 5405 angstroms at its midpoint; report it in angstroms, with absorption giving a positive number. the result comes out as -0.5 angstroms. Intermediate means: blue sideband 117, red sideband 104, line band 112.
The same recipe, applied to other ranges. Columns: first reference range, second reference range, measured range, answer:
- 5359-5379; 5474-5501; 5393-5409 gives 1.34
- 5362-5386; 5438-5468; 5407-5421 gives -1.18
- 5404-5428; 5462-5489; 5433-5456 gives 1.09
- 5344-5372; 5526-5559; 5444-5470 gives 0.98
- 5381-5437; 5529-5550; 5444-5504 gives 0.63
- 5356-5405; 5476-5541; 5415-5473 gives -0.67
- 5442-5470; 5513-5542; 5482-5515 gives 1.02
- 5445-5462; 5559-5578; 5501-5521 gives 0.10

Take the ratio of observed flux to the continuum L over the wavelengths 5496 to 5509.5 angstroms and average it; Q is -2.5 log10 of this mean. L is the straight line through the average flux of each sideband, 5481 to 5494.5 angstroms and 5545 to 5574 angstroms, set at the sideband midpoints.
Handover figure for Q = 0.07 mag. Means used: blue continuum 111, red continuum 110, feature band 104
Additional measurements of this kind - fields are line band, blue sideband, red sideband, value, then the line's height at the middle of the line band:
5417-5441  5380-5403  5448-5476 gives -0.08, 108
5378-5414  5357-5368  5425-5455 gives 0.06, 116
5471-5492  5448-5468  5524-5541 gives -0.03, 108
